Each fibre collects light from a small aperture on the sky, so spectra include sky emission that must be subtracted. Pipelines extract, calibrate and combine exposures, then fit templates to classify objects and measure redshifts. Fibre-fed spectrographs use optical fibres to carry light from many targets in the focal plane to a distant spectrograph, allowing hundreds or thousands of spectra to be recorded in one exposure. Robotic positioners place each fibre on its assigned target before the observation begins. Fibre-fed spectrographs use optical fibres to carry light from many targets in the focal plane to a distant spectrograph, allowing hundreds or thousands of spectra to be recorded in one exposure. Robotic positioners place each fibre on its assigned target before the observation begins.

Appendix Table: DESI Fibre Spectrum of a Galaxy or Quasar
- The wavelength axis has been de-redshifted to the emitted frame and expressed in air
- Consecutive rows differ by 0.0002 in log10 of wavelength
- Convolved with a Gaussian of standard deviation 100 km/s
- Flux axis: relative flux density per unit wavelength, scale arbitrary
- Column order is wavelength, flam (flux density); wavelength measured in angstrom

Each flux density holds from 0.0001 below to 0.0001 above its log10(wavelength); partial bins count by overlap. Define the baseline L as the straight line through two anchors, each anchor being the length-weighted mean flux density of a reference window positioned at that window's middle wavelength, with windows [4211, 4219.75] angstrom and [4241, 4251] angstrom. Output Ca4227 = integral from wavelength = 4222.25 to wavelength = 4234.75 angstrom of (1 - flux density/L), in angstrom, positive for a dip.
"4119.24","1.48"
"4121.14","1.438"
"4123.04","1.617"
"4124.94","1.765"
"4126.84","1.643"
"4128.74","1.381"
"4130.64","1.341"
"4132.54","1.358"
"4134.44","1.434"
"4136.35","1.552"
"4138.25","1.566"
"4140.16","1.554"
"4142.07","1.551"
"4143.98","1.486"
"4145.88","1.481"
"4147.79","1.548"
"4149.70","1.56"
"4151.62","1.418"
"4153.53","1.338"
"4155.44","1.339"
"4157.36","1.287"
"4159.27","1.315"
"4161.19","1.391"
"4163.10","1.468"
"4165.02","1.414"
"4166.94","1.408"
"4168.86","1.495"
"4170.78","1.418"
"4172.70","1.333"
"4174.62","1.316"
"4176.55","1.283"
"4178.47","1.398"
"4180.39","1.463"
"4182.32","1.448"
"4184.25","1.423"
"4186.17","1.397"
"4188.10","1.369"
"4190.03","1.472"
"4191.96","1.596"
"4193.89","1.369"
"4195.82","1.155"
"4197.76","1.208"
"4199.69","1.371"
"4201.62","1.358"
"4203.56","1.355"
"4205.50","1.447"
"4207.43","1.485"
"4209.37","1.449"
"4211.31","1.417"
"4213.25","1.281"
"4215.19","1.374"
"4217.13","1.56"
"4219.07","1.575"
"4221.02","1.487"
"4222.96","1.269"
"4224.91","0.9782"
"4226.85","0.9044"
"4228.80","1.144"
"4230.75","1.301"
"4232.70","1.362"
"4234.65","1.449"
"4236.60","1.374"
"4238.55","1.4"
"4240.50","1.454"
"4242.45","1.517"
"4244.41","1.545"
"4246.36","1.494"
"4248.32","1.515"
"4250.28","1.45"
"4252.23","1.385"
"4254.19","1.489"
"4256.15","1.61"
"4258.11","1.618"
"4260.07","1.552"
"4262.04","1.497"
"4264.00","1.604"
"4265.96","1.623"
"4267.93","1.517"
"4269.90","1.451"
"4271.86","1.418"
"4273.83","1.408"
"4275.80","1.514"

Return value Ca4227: 2.4 angstrom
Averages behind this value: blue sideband 1.44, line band 1.18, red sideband 1.5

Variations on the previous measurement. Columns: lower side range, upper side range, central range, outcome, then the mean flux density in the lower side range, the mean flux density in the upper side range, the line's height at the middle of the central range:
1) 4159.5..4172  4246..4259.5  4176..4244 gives 4.50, 1.42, 1.51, 1.47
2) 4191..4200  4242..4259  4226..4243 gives 1.65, 1.34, 1.51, 1.46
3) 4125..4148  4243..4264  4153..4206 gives 4.50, 1.5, 1.52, 1.51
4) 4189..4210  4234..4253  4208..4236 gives 1.88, 1.39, 1.46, 1.42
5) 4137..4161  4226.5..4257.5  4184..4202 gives 0.80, 1.45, 1.41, 1.43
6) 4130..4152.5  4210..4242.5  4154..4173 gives 0.82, 1.49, 1.34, 1.45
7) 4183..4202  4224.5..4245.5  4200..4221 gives -1.23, 1.37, 1.32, 1.35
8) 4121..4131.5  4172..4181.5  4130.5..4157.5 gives 0.26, 1.54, 1.36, 1.48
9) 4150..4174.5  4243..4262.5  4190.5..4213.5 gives 1.03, 1.39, 1.52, 1.44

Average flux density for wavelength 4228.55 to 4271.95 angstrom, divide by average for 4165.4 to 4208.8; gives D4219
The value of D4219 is 1.06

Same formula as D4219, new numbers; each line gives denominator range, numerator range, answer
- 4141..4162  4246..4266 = 1.07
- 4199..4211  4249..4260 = 1.07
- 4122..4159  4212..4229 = 0.87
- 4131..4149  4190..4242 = 0.90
